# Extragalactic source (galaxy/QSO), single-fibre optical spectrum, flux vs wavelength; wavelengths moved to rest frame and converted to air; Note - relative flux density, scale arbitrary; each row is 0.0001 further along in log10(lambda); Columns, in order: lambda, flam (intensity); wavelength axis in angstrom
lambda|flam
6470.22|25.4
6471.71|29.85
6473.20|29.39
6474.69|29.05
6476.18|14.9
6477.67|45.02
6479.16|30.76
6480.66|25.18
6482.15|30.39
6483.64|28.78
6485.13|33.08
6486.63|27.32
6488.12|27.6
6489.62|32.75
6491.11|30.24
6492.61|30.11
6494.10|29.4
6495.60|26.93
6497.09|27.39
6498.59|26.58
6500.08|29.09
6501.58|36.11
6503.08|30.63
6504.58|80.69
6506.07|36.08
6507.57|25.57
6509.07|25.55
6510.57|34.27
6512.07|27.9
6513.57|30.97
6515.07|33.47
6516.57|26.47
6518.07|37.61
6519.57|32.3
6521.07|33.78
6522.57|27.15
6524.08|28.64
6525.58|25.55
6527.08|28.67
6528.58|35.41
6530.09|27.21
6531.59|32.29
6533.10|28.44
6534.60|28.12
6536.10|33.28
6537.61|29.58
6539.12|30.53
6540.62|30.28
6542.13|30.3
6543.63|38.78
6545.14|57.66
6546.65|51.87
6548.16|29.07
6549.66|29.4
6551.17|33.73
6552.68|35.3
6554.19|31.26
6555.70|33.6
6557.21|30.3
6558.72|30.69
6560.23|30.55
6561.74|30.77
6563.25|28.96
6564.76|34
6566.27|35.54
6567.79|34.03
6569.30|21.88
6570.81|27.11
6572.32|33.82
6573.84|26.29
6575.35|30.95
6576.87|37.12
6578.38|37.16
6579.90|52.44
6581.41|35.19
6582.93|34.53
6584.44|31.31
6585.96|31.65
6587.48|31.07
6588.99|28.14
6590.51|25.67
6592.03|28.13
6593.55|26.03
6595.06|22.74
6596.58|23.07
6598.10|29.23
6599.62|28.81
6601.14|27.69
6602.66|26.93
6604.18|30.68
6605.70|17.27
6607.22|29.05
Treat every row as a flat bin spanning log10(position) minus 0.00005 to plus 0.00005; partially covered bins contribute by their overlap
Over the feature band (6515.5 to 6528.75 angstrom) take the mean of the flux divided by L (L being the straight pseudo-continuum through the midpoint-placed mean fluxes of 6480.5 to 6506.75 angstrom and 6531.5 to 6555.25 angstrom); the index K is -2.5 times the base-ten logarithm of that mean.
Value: 0.11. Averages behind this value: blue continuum 32.9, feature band 30.5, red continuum 34.4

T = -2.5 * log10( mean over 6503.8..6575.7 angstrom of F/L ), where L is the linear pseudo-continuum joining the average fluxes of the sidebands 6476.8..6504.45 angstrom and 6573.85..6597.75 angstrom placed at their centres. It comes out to -0.05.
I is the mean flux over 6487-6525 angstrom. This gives 32.2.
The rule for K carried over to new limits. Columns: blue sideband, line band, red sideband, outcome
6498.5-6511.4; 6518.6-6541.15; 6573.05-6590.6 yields 0.180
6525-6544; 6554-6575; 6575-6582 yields 0.185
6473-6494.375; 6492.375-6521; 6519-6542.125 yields -0.112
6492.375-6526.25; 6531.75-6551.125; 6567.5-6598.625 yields -0.099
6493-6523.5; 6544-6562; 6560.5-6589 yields -0.086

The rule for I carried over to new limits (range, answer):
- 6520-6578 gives 32.2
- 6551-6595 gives 31.8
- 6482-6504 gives 30.1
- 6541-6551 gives 38.8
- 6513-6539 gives 30.5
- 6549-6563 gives 31.6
